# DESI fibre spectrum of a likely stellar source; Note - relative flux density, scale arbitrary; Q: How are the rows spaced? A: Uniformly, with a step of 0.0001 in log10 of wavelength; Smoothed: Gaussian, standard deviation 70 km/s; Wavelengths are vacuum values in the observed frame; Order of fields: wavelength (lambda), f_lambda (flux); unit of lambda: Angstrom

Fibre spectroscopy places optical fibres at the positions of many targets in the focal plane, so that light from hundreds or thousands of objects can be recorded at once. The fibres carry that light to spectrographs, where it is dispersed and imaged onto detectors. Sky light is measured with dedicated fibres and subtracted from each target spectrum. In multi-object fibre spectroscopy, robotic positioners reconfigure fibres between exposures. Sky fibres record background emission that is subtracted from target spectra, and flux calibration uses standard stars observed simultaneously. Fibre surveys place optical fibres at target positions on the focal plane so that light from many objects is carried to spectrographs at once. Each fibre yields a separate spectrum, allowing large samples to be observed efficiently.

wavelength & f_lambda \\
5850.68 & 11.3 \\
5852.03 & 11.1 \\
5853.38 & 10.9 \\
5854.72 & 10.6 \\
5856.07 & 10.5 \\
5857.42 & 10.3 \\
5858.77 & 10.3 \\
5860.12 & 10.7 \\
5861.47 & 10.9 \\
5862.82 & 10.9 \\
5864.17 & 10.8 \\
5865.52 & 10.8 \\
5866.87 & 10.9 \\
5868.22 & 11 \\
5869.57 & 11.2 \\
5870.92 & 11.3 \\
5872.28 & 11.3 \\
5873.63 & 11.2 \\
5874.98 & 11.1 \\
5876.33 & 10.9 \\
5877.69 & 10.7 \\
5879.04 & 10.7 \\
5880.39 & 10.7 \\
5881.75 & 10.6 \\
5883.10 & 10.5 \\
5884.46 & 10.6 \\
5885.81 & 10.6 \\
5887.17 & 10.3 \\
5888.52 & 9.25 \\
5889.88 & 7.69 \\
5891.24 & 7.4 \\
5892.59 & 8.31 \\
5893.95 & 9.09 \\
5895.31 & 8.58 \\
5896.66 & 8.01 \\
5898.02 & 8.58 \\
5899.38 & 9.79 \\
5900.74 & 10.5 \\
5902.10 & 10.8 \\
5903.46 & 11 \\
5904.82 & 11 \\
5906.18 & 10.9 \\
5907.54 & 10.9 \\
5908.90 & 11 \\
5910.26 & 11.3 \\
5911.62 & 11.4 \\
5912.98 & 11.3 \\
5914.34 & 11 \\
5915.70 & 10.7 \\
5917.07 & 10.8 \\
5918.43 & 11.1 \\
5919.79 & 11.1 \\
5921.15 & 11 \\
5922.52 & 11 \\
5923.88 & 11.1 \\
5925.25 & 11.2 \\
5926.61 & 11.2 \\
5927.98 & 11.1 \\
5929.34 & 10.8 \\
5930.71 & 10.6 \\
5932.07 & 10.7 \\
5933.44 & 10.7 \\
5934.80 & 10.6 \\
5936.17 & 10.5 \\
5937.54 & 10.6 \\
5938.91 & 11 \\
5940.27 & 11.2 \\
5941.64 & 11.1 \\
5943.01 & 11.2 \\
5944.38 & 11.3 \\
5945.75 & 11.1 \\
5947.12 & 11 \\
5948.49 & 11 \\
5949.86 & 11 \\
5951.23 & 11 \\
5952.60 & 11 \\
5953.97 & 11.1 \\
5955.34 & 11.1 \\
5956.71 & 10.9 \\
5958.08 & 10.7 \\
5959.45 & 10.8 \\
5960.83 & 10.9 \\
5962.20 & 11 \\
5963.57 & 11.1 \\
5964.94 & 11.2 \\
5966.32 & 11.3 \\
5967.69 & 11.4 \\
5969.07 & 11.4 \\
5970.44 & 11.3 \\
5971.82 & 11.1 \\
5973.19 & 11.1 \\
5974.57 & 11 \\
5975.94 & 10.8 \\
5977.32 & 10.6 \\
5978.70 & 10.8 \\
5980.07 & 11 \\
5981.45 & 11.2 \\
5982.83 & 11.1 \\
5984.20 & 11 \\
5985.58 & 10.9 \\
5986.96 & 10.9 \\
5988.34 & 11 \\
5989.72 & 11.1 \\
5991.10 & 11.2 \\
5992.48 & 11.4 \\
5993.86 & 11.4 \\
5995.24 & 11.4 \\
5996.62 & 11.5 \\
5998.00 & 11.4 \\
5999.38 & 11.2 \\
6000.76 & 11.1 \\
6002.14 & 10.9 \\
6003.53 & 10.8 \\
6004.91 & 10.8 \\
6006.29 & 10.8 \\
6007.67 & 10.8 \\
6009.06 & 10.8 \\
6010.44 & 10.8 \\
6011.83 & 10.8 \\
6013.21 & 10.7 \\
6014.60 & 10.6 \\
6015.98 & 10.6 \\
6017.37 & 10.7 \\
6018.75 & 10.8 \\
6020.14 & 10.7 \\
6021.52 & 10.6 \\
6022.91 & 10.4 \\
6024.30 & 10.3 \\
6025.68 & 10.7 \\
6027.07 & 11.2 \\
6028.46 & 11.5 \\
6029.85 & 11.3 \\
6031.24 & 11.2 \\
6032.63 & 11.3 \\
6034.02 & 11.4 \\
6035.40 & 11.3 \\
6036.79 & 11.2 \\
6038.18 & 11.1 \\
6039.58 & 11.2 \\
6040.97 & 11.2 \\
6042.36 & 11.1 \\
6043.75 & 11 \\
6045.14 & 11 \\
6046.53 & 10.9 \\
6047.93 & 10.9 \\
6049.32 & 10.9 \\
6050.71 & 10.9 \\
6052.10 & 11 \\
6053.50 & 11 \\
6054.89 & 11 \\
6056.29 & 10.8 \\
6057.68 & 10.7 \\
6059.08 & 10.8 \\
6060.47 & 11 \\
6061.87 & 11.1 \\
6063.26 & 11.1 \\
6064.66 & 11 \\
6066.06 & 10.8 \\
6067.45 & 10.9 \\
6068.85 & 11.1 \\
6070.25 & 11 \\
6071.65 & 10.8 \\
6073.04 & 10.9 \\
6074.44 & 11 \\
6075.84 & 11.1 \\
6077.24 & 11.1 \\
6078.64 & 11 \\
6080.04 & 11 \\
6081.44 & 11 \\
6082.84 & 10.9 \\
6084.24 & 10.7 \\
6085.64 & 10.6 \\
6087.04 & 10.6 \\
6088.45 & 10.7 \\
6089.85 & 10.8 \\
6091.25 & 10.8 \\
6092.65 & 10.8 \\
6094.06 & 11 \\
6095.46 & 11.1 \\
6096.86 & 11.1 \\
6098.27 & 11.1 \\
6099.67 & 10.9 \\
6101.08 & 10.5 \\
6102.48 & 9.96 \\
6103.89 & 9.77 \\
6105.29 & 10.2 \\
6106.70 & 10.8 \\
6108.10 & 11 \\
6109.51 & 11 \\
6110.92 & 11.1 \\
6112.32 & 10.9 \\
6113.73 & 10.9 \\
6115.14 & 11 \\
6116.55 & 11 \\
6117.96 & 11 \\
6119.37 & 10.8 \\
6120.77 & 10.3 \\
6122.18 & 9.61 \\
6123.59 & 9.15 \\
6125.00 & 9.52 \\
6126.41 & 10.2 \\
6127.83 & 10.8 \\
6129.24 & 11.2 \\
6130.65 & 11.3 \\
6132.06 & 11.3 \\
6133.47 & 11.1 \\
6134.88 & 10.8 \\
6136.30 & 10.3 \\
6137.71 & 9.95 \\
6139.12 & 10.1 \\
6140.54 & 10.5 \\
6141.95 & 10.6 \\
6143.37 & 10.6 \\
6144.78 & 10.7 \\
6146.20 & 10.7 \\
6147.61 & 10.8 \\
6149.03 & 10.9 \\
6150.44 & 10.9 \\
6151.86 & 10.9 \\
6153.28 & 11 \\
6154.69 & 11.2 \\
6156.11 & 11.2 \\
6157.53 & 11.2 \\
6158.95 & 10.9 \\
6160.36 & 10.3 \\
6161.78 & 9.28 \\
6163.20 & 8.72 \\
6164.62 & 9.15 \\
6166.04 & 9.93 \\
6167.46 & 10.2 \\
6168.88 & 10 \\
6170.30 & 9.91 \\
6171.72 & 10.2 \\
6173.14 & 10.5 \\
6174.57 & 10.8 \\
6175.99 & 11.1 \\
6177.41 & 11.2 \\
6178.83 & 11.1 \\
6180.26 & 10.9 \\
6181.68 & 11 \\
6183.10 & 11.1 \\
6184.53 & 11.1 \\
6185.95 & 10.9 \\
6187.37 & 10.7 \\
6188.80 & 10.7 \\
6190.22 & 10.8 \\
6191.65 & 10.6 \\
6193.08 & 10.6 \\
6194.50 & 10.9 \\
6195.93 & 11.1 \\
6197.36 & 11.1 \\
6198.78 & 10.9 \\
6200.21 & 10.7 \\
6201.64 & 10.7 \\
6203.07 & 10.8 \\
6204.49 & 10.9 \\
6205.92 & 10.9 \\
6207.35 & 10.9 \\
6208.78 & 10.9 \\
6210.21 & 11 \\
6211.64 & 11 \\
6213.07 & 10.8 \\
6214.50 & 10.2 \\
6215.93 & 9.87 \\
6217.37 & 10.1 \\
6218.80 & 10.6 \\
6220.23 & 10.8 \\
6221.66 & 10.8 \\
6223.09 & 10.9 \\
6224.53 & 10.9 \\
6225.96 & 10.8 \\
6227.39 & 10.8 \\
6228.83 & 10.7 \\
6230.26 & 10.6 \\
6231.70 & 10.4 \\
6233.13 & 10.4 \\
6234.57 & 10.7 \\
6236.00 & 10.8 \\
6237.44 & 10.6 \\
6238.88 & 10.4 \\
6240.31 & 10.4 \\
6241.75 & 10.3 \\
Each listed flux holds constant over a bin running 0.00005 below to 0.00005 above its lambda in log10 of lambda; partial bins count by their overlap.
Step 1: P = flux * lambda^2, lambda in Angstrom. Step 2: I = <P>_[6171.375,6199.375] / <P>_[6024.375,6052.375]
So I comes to 1.0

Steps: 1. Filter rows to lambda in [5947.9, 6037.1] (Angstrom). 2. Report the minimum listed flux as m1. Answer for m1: 10.3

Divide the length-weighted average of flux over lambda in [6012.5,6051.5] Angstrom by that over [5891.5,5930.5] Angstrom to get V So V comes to 1.0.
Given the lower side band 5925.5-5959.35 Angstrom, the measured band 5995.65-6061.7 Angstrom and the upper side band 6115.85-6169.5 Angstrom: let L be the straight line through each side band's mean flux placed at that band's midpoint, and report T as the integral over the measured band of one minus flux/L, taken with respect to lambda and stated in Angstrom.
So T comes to -1.3 Angstrom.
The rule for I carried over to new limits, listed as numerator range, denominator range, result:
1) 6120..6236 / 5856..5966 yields 1.09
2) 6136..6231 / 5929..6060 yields 1.03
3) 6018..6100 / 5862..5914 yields 1.12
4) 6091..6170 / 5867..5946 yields 1.08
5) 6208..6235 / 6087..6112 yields 1.03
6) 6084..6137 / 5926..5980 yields 1.02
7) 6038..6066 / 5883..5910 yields 1.19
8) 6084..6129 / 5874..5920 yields 1.11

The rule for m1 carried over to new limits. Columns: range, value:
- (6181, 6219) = 9.87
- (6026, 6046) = 11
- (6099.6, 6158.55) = 9.15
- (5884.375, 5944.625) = 7.4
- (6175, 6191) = 10.7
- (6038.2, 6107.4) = 9.77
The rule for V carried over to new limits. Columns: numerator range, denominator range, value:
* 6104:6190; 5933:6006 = 0.96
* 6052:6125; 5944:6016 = 0.98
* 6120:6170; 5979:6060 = 0.95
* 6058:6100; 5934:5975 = 0.99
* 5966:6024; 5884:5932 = 1.06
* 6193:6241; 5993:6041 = 0.97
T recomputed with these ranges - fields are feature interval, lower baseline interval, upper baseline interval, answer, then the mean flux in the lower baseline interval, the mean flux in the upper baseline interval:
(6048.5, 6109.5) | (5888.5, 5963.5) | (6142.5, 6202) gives -1.3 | 10.6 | 10.6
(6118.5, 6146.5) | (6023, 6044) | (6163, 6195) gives 0.7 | 11.1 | 10.6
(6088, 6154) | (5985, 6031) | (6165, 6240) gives 0.8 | 10.9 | 10.7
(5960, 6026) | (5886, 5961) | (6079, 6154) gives -2.3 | 10.5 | 10.7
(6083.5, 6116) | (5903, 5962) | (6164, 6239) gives 0.1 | 11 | 10.7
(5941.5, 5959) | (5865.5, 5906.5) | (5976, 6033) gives -0.7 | 10.2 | 11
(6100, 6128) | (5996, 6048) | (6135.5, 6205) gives 0.7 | 11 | 10.6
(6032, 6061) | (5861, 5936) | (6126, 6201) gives -1.2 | 10.5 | 10.7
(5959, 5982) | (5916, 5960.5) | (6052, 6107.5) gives -0.3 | 11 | 10.8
